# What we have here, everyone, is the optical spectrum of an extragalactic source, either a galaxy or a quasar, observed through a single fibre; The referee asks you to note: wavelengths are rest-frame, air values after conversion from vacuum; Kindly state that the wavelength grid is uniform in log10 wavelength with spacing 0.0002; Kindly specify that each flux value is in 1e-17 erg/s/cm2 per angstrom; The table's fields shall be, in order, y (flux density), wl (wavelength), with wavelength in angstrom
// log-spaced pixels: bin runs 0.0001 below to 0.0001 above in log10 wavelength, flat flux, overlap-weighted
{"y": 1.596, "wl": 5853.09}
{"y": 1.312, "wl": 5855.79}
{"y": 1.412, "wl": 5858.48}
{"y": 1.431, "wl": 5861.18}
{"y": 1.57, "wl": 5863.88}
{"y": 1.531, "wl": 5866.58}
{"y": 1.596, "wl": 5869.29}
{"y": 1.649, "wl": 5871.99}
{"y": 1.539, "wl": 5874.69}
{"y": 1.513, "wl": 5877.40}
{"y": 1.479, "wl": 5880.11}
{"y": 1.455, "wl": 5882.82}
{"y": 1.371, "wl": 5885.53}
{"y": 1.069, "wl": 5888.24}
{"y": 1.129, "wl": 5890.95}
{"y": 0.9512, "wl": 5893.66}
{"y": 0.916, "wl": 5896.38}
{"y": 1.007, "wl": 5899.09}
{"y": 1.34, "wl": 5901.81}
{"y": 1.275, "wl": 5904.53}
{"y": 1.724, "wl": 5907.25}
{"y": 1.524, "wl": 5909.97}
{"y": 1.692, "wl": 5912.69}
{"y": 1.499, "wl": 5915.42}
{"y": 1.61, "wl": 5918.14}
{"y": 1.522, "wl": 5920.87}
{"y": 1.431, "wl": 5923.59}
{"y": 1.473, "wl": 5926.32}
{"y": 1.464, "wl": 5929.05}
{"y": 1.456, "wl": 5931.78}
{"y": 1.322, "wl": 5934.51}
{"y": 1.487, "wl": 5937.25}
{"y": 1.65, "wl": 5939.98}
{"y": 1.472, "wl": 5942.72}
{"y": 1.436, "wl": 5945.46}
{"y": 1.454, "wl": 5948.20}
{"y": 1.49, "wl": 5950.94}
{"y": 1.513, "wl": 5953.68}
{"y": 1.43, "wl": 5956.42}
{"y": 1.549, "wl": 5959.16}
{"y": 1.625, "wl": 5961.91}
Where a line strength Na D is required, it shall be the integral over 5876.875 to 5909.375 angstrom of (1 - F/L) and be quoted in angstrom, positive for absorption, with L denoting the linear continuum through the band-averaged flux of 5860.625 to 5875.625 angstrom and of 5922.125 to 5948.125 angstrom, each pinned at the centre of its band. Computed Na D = 5.4 angstrom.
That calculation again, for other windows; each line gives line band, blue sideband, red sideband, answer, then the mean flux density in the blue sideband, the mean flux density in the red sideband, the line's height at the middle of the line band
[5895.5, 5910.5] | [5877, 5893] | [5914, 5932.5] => 1.1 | 1.31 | 1.5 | 1.4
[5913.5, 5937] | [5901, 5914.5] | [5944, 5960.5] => 0.4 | 1.52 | 1.48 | 1.5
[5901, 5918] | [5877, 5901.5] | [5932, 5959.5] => -2.9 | 1.2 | 1.48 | 1.3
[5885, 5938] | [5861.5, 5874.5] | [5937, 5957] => 5.7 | 1.57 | 1.49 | 1.53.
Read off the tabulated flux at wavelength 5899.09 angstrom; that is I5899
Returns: 1.007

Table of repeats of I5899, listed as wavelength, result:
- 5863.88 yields 1.57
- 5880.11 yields 1.479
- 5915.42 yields 1.499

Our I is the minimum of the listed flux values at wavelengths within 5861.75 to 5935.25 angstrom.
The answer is 0.916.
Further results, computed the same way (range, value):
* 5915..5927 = 1.431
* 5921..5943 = 1.322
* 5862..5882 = 1.479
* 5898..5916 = 1.007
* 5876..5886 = 1.371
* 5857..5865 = 1.412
